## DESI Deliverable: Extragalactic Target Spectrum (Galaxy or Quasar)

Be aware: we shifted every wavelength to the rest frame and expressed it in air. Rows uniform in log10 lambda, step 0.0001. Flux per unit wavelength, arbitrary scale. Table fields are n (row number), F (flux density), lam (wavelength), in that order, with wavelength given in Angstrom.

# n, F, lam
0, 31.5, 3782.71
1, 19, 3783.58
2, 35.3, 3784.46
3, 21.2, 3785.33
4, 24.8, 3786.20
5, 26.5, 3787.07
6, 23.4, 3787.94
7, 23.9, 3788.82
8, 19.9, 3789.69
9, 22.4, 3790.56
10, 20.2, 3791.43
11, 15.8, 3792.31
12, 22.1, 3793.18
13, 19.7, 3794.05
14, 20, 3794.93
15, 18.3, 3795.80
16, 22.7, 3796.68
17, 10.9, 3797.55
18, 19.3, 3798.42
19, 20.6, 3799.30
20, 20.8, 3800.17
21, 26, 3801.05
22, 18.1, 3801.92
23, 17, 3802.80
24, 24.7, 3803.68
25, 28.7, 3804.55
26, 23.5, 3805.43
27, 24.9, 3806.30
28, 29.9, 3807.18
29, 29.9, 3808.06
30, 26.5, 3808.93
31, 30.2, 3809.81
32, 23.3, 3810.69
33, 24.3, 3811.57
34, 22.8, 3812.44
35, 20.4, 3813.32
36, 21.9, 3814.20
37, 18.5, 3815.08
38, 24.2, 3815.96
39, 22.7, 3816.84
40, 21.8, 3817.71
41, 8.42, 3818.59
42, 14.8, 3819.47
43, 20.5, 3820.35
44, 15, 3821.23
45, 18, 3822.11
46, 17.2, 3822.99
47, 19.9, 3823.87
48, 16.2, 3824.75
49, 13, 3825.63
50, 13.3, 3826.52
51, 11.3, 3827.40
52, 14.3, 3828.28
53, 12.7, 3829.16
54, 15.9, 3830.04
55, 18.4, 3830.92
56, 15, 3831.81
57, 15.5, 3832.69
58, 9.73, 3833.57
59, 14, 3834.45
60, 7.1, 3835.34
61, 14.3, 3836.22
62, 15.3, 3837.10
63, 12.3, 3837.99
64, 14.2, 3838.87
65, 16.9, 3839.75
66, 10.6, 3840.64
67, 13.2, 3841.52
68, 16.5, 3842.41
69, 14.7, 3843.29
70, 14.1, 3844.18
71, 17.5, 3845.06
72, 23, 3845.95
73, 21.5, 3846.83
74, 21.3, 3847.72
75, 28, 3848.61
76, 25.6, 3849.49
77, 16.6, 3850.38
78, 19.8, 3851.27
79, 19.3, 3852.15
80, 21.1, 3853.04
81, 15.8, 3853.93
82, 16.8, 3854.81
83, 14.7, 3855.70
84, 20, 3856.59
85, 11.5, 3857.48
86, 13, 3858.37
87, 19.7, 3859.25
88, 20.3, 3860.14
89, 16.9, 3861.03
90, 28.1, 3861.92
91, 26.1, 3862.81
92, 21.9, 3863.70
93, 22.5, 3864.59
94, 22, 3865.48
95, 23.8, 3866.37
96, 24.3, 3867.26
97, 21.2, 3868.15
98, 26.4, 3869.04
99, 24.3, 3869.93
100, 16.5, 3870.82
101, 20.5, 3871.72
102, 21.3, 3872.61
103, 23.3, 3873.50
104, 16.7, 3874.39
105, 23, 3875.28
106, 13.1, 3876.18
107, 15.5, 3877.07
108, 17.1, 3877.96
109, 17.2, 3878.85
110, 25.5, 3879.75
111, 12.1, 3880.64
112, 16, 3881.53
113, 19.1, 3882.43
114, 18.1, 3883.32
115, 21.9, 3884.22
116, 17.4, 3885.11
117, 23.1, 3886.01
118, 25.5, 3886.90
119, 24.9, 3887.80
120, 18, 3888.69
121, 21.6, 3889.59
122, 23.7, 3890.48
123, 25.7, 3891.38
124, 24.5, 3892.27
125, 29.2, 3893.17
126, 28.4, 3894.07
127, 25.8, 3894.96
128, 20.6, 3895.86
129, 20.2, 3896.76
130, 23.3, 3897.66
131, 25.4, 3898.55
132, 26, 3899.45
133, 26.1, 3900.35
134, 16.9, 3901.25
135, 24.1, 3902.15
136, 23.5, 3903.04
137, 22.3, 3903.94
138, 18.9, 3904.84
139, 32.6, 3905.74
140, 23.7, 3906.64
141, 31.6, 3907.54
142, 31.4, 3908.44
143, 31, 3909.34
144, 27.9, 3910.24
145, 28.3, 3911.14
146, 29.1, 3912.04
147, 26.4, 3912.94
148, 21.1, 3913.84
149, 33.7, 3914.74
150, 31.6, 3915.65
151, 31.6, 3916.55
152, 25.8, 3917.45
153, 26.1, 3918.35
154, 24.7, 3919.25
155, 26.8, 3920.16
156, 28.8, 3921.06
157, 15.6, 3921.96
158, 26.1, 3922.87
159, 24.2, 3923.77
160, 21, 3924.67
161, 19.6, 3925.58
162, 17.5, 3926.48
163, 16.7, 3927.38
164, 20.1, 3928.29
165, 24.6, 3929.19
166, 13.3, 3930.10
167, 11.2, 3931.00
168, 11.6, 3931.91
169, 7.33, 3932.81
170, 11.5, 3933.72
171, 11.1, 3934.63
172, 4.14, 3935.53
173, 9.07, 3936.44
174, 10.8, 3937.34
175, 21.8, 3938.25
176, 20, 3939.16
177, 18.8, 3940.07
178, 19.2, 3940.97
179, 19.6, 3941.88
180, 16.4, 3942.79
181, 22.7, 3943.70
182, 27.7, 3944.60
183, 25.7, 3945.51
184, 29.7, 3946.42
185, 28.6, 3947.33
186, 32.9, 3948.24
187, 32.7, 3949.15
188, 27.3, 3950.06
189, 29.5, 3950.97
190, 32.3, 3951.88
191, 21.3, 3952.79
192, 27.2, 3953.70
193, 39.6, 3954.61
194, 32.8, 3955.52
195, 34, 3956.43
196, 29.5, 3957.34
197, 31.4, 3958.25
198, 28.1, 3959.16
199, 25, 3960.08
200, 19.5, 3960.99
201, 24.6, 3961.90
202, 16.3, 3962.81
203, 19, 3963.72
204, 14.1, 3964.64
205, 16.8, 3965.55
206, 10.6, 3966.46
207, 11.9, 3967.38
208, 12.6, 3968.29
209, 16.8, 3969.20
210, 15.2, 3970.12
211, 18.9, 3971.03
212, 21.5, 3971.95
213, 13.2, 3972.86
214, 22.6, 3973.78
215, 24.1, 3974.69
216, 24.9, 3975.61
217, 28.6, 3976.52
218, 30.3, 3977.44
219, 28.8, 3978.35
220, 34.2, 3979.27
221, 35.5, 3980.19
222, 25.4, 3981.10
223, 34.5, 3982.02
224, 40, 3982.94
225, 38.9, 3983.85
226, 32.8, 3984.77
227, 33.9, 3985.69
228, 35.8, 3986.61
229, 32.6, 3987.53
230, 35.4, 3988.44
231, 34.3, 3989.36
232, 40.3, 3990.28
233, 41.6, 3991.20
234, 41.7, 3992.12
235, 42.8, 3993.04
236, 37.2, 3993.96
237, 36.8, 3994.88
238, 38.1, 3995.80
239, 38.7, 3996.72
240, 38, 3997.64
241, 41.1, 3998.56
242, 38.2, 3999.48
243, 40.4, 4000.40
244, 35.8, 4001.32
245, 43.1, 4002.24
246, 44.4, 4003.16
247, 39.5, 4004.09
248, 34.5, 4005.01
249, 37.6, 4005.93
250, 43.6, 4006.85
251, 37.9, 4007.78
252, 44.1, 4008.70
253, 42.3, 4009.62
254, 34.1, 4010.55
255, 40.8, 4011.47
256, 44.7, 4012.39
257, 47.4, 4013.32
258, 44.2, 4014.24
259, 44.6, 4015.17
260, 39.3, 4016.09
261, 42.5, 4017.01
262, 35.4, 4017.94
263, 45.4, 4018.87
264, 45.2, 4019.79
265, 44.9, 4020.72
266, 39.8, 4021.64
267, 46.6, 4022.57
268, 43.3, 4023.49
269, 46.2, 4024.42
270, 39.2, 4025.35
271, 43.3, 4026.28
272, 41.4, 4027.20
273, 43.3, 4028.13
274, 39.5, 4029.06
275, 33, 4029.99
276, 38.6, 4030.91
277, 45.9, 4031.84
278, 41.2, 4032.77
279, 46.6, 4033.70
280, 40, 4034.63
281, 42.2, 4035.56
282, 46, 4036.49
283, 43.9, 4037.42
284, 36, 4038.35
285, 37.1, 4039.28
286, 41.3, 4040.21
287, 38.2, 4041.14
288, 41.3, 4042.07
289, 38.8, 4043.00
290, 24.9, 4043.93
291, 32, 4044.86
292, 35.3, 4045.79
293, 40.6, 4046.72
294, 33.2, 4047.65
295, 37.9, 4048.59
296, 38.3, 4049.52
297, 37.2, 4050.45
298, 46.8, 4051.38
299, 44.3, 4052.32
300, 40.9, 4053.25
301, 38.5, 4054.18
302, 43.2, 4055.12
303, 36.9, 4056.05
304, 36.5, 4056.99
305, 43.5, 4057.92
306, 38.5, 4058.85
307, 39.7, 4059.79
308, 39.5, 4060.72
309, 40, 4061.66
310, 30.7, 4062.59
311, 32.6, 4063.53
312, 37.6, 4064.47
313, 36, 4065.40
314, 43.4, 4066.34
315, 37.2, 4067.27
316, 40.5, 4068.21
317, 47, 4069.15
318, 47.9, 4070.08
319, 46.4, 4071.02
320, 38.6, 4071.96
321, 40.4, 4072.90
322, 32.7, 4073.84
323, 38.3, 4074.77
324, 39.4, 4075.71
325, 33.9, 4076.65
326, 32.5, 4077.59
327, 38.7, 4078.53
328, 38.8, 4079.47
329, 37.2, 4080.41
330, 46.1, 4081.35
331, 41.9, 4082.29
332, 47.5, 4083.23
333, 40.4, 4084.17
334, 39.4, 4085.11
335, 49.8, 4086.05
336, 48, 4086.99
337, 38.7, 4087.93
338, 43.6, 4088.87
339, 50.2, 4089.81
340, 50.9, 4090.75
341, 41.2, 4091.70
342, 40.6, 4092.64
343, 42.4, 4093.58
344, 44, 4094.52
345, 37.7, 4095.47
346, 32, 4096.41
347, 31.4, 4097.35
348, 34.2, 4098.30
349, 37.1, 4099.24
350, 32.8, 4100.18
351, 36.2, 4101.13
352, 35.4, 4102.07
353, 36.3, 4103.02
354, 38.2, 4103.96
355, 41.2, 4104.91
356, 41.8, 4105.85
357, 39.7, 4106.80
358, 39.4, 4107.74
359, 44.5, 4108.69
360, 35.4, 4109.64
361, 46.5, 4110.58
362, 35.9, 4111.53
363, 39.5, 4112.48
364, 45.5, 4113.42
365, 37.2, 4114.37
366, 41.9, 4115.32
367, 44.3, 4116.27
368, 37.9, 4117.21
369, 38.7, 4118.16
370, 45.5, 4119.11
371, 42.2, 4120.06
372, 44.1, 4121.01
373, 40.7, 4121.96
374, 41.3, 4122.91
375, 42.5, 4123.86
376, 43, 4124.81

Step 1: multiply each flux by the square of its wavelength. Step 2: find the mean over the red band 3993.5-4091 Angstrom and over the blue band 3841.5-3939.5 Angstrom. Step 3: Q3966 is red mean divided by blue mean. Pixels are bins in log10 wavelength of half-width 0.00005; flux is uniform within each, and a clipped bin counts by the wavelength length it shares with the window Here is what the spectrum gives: 2.1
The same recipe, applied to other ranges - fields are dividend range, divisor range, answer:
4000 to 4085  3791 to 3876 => 2.33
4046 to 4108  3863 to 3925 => 1.85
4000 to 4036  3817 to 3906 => 2.34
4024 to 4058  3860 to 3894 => 2.02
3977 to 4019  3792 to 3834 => 2.16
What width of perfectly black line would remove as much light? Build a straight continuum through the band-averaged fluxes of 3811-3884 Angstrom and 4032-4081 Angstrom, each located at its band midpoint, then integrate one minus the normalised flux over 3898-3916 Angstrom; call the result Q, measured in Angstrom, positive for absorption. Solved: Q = -1.8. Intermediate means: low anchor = 18.2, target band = 26.5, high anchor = 39.1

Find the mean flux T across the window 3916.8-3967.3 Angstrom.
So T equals 21.8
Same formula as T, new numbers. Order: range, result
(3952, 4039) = 34.7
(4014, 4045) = 41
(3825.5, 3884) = 17.9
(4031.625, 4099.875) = 39.9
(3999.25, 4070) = 40.2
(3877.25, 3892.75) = 20.6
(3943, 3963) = 28.1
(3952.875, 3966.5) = 24.9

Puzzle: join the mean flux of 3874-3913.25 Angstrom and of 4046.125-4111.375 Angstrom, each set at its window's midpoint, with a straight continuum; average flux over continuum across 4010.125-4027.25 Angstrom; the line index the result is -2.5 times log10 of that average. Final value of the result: -0.23 mag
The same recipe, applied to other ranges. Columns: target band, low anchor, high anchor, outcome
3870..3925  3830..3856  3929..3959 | -0.19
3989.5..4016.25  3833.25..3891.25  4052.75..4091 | -0.21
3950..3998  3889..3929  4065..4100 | 0.09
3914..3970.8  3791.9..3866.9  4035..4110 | 0.28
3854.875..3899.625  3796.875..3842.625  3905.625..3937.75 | -0.04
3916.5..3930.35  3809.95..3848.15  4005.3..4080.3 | 0.19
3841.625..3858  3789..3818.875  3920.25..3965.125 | 0.18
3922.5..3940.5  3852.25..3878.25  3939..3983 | 0.40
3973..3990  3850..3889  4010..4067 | 0.06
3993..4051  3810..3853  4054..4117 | -0.18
